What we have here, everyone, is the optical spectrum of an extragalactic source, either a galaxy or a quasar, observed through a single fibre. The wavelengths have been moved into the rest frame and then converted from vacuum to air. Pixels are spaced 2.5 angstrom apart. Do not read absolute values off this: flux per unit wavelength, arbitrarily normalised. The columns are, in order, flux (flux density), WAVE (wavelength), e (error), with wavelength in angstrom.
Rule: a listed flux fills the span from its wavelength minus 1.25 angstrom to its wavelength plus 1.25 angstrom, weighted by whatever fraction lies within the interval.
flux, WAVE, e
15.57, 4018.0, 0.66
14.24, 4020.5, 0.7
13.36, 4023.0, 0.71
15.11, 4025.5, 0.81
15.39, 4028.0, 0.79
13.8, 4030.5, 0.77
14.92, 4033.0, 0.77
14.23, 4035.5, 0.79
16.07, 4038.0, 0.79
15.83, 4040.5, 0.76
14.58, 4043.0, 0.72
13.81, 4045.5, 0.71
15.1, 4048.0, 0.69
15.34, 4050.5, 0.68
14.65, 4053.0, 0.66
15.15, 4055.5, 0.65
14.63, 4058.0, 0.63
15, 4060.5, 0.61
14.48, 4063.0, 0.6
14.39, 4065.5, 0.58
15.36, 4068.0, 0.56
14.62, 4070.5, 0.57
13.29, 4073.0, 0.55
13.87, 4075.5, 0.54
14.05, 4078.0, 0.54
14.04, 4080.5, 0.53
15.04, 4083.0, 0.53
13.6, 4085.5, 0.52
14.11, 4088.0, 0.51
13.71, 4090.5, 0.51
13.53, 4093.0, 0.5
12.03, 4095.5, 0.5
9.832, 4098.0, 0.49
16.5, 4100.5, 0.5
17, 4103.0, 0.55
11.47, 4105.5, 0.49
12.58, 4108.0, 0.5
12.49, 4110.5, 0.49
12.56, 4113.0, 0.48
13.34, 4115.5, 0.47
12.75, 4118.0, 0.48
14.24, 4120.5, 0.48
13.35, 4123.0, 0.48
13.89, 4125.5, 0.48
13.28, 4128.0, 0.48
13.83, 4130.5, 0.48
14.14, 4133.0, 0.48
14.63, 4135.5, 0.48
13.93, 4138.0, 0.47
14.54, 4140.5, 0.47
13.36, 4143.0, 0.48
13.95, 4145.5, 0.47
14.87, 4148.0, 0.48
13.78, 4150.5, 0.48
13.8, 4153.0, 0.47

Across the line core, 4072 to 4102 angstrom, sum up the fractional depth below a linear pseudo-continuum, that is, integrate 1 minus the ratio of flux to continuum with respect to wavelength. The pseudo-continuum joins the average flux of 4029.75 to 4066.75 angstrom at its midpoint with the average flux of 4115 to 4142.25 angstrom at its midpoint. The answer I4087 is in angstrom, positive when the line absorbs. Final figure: 1.4 angstrom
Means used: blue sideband 14.8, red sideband 13.8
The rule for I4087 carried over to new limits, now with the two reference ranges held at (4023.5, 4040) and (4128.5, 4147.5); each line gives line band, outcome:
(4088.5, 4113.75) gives 2.0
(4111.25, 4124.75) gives 0.9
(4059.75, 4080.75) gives 0.4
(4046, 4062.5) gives -0.2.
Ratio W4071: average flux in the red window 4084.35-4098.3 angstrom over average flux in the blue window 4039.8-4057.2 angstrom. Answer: 0.87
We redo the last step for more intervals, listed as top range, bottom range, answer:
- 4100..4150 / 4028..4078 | 0.94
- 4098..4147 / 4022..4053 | 0.92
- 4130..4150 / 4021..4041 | 0.96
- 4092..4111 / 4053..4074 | 0.90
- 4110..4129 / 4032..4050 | 0.89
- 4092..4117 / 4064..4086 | 0.92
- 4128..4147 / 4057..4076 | 0.97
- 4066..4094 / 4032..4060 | 0.95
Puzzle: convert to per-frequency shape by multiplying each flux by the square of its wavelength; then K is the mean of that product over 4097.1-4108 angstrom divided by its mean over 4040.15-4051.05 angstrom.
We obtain 0.9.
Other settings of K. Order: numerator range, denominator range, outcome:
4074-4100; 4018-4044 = 0.94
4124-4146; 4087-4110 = 1.06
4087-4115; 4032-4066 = 0.91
